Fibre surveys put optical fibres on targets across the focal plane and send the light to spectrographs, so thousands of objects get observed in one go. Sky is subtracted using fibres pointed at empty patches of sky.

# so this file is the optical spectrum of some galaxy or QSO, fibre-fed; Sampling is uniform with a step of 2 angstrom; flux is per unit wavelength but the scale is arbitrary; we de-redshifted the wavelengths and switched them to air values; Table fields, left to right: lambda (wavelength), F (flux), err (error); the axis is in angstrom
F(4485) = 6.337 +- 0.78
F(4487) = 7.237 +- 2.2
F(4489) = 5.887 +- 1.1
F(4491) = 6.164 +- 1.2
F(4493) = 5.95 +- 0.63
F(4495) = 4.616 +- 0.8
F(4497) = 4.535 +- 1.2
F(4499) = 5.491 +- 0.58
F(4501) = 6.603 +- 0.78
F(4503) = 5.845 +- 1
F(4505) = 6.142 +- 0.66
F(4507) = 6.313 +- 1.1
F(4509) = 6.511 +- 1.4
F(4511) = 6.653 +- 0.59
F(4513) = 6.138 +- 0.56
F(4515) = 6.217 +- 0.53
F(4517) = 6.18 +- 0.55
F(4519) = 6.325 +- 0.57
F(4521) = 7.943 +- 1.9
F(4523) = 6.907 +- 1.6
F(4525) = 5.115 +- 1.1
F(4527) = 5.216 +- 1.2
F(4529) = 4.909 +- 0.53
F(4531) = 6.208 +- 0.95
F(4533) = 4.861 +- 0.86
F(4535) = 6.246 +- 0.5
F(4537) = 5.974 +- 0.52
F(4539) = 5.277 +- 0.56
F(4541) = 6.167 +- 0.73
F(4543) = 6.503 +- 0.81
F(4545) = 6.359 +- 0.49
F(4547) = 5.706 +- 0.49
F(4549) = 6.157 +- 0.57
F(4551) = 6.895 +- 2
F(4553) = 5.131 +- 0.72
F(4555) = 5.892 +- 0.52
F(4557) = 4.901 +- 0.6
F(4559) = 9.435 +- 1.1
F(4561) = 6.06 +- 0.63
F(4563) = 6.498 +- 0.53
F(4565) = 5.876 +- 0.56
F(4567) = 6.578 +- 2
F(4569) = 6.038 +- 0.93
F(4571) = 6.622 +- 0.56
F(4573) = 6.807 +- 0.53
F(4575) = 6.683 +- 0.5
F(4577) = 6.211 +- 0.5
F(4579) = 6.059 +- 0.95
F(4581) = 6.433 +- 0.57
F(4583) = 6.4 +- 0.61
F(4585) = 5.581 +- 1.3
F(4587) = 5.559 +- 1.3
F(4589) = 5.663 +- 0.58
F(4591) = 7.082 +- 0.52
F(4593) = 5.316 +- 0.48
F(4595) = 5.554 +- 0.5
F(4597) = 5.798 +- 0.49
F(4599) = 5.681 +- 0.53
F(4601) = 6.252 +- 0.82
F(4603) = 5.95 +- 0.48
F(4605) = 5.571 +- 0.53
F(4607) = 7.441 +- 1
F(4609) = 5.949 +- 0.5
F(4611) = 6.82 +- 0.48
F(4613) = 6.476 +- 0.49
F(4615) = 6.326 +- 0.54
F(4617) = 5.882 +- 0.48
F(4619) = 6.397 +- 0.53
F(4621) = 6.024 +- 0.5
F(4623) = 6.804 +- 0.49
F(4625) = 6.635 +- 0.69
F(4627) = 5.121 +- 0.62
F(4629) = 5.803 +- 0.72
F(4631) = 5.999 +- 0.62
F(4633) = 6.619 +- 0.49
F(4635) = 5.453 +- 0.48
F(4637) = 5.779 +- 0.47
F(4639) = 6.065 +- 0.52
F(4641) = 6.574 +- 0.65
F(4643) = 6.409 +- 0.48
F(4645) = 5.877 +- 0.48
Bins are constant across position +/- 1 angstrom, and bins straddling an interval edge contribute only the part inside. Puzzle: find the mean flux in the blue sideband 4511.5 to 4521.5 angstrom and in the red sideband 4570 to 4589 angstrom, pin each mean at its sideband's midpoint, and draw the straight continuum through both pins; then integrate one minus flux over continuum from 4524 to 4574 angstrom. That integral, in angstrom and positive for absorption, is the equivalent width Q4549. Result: 2.34 angstrom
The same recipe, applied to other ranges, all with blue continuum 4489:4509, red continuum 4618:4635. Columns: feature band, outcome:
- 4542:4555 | -0.4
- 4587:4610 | 0.2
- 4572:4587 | -0.6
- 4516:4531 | -0.6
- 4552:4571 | -1.1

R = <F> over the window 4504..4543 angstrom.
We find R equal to 6.08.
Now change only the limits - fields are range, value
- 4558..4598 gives 6.31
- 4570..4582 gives 6.47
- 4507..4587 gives 6.19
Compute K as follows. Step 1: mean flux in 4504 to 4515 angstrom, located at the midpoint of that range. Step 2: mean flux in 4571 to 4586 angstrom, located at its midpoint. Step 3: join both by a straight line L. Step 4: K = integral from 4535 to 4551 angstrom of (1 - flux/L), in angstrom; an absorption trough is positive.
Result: 0.6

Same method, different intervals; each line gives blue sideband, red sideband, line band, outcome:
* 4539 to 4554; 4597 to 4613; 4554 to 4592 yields -1.2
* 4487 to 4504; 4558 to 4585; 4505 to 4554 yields 0.1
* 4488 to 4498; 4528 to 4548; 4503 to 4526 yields -3.1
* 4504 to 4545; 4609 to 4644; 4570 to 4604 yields 0.3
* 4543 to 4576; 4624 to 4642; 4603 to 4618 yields -0.5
